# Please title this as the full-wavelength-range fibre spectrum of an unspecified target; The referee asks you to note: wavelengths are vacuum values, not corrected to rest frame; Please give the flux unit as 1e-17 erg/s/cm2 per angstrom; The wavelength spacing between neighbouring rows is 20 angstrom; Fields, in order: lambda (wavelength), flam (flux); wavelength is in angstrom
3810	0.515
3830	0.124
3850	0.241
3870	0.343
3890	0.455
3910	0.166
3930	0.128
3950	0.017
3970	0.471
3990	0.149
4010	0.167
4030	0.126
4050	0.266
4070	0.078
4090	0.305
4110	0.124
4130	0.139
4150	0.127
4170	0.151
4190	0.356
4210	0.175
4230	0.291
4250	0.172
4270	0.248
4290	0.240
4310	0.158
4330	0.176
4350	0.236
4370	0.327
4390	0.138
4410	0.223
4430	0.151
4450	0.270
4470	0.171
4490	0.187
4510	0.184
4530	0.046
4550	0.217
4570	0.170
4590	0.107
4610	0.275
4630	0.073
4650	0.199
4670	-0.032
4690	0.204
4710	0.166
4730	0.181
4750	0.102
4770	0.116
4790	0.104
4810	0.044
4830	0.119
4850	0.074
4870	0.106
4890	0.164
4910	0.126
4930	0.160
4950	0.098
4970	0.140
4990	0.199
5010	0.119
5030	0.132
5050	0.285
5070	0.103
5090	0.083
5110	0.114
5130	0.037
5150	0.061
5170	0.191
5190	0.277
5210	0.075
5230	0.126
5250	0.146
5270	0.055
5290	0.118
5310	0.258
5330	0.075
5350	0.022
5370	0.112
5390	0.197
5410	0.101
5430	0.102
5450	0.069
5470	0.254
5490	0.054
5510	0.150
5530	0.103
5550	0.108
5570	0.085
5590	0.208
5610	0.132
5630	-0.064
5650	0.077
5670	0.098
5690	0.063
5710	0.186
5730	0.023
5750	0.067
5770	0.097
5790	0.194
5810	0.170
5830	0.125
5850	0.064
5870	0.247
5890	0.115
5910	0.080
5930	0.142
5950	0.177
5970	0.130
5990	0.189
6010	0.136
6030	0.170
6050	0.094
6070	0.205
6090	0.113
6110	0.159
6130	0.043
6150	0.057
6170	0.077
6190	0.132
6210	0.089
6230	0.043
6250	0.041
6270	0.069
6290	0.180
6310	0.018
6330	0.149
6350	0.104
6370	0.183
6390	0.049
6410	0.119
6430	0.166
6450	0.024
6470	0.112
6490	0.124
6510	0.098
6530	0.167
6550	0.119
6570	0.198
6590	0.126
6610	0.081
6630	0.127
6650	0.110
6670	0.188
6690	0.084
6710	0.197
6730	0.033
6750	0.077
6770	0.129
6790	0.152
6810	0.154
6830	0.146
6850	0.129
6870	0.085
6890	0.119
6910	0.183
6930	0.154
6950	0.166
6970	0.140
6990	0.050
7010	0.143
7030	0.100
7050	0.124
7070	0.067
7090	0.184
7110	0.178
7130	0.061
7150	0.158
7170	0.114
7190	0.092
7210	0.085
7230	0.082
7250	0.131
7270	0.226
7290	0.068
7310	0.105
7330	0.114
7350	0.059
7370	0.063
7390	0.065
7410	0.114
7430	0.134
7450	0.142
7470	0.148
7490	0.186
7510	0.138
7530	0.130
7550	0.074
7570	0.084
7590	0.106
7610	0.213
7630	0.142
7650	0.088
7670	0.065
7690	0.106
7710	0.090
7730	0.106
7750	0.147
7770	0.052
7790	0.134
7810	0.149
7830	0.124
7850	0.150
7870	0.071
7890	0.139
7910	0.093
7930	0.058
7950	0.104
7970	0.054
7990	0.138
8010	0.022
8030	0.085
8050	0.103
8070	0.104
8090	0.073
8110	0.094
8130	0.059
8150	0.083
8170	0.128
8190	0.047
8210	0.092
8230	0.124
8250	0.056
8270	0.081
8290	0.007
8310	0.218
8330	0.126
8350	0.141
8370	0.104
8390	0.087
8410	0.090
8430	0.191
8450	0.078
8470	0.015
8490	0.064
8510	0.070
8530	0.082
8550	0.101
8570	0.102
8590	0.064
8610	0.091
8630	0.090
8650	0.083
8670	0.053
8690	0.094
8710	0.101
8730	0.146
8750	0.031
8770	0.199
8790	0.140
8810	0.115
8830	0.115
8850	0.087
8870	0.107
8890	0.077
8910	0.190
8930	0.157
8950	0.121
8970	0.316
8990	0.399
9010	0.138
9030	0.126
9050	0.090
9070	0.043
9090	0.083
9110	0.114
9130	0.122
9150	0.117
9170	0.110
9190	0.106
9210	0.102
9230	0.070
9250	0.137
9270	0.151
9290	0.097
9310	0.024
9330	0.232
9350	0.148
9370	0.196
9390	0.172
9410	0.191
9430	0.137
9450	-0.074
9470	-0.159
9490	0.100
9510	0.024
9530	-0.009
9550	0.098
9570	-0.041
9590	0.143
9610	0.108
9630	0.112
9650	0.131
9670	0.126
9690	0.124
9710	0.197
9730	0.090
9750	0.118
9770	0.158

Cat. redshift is 1.408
